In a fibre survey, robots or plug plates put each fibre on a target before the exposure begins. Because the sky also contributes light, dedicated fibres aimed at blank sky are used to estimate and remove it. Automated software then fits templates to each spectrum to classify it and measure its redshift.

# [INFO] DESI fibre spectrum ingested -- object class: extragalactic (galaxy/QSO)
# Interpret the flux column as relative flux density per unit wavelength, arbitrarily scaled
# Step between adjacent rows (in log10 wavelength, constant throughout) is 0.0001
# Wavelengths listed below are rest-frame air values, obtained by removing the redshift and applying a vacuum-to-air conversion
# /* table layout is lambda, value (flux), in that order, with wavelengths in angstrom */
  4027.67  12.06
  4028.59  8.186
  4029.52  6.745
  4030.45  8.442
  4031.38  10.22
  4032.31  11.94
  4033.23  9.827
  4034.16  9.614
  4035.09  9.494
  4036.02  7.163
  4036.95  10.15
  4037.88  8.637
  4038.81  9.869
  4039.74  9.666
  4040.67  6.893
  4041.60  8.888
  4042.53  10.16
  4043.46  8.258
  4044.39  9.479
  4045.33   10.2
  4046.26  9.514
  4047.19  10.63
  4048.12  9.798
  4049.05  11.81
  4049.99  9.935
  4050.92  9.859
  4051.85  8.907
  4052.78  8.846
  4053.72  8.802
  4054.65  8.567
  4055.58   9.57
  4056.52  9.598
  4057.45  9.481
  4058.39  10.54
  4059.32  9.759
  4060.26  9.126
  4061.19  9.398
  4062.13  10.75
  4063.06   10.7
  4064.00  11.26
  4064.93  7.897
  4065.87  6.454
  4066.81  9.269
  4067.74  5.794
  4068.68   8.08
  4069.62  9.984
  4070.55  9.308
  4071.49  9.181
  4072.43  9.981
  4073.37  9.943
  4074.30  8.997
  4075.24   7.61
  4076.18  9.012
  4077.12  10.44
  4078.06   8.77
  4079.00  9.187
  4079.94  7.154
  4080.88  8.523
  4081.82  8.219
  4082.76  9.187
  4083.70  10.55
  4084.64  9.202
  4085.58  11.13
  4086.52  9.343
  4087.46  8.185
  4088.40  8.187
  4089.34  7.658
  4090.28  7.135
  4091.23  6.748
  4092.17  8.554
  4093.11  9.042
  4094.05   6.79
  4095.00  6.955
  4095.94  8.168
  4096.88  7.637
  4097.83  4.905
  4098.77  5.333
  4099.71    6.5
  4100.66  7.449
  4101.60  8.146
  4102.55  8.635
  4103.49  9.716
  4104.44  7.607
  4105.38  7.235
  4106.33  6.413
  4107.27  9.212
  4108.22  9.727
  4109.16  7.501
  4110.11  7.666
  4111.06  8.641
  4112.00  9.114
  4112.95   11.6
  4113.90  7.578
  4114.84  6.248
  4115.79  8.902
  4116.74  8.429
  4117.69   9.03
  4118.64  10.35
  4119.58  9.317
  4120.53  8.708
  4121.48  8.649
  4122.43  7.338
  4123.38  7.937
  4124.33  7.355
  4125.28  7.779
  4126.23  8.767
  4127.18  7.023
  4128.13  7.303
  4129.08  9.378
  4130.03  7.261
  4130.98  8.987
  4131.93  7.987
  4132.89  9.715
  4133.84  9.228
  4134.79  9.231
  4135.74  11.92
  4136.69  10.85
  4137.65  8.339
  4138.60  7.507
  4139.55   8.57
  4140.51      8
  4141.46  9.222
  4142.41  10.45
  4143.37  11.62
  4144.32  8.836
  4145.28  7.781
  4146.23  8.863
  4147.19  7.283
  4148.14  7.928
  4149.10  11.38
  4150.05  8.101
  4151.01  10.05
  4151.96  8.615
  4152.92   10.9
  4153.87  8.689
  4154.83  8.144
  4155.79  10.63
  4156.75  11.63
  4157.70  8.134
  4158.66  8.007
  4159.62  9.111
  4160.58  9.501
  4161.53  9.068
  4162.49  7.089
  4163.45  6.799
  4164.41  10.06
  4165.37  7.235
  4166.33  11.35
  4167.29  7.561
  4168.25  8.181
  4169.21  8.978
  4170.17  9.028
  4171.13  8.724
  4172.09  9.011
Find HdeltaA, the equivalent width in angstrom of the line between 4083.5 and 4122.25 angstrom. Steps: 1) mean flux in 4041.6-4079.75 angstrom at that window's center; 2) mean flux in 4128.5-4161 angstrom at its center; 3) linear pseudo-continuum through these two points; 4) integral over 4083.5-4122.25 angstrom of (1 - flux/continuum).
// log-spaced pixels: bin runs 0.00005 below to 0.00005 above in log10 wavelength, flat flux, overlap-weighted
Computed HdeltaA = 4.3 angstrom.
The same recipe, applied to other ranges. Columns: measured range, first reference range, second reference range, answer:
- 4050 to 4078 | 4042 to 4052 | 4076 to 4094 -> 0.42 angstrom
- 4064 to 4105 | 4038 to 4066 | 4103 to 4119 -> 2.96 angstrom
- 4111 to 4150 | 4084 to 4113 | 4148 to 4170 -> -1.05 angstrom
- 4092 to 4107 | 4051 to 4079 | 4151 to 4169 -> 2.73 angstrom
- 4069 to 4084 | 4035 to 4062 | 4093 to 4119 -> -0.64 angstrom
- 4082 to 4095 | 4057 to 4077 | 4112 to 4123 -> 0.69 angstrom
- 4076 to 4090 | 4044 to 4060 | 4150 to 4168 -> 0.80 angstrom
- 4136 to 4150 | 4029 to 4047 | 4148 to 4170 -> -0.02 angstrom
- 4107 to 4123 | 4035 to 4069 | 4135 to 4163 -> 0.90 angstrom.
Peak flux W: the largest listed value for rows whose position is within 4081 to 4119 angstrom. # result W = 11.6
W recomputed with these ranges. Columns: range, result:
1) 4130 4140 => 11.92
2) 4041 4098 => 11.81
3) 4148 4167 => 11.63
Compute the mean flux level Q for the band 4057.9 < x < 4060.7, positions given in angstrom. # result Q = 9.79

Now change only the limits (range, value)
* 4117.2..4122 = 9.19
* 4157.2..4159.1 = 8.15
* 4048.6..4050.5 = 10.8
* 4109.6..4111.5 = 8.1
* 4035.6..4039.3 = 8.98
